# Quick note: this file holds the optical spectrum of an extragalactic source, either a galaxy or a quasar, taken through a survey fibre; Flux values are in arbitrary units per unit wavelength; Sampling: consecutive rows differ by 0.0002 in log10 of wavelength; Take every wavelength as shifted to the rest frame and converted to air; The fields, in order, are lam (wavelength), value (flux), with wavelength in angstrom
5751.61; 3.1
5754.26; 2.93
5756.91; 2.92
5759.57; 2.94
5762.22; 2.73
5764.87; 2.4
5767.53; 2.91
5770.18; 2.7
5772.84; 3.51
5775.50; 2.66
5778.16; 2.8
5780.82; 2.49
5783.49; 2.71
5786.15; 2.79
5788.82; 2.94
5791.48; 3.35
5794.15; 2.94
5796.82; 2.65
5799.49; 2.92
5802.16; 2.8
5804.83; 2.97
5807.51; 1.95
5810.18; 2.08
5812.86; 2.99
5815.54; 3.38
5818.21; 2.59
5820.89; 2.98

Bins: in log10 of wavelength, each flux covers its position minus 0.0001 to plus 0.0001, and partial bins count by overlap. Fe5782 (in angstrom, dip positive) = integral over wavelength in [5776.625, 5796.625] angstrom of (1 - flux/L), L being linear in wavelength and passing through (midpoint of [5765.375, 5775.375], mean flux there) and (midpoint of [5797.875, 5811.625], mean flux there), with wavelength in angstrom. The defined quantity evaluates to -0.7 angstrom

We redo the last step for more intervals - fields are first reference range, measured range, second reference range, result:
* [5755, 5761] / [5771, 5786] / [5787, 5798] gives 0.6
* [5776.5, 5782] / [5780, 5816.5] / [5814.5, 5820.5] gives 0.3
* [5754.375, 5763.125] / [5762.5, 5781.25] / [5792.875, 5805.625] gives 0.5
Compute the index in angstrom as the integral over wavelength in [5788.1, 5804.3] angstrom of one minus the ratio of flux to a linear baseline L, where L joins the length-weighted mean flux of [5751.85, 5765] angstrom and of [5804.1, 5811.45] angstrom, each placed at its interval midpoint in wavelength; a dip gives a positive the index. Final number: -3.5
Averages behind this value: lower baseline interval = 2.84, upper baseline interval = 2.28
